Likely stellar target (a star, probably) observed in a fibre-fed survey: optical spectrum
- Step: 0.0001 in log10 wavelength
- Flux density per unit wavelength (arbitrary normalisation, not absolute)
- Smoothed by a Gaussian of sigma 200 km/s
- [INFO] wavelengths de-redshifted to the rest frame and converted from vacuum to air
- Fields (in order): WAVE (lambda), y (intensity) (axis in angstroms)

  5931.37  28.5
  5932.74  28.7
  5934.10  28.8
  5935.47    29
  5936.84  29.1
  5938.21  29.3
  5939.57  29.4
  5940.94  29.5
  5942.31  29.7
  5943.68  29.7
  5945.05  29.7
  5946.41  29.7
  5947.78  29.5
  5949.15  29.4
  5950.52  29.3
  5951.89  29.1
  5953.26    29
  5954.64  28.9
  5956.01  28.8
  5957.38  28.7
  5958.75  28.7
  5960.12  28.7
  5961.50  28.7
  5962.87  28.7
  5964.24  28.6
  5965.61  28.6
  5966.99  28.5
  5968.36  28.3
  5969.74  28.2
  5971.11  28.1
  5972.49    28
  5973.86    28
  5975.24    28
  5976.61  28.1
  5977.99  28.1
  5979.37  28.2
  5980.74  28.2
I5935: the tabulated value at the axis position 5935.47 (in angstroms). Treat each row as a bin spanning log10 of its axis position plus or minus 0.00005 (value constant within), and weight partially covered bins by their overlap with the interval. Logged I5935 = 29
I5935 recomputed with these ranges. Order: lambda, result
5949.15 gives 29.4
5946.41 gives 29.7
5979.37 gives 28.2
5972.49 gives 28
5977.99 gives 28.1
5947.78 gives 29.5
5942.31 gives 29.7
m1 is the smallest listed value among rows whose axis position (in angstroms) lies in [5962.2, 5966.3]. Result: 28.6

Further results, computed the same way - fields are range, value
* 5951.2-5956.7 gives 28.8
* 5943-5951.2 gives 29.3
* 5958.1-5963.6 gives 28.7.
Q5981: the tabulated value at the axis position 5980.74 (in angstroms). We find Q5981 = 28.2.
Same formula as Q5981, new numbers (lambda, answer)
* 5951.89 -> 29.1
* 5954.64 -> 28.9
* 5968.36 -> 28.3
